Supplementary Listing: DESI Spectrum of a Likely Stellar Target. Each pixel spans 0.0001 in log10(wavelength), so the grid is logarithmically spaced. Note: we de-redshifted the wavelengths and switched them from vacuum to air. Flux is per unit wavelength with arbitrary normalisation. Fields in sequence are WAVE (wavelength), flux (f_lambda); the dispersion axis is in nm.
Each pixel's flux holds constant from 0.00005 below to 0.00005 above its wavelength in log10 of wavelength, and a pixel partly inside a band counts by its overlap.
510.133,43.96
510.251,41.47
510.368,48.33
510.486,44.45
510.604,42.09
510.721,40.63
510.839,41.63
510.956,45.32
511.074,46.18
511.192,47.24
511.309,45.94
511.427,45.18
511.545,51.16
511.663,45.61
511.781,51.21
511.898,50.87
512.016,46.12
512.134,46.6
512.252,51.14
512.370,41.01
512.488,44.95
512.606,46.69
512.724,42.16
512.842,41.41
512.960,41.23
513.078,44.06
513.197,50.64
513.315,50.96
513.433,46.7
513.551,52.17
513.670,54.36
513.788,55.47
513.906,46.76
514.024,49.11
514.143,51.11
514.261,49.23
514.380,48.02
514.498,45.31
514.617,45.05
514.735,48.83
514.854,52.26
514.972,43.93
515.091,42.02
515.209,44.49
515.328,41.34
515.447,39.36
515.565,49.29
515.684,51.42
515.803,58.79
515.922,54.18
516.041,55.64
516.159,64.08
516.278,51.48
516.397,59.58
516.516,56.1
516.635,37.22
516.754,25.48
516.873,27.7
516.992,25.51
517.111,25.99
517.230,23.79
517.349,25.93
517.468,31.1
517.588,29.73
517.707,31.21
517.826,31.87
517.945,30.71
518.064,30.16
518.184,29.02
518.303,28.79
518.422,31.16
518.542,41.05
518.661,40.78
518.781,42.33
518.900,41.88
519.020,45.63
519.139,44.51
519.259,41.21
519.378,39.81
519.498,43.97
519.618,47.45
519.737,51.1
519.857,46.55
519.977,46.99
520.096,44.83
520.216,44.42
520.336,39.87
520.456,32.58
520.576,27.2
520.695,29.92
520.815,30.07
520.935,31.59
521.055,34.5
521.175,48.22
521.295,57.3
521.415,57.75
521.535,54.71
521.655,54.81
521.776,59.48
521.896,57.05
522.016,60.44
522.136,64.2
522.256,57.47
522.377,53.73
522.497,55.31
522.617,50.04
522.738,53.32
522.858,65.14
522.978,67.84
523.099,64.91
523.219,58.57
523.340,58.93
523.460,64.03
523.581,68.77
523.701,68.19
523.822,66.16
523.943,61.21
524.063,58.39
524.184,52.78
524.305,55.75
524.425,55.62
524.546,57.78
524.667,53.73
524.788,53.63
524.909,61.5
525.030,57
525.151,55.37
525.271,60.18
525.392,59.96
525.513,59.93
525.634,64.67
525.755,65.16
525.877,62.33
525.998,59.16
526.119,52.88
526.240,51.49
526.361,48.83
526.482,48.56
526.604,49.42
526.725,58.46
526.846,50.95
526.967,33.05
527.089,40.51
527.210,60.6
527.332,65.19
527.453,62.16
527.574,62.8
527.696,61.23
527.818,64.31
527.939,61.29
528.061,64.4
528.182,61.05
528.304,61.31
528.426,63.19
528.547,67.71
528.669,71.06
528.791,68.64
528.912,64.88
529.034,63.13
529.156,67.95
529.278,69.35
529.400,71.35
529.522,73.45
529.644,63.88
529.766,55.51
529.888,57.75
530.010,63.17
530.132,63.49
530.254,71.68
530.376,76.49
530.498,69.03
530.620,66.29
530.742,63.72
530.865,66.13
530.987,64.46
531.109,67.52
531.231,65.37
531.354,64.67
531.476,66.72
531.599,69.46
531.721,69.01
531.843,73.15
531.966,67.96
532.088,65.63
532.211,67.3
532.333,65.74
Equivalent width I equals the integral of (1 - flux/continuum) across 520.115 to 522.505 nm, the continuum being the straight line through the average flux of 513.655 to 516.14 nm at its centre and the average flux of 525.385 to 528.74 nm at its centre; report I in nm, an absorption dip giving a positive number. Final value 0.30 nm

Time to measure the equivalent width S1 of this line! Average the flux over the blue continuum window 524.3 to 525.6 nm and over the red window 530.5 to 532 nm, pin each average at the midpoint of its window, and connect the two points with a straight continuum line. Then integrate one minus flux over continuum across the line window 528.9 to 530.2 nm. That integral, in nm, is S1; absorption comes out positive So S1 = -0.01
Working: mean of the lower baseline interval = 57.6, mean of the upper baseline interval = 67.1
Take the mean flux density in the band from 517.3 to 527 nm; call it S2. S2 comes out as 49.5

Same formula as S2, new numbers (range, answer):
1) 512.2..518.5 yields 42.9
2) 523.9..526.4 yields 57.6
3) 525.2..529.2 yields 59.3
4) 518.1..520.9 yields 39.5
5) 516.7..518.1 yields 28.3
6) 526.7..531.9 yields 63.9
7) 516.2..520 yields 37.7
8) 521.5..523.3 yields 58.5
